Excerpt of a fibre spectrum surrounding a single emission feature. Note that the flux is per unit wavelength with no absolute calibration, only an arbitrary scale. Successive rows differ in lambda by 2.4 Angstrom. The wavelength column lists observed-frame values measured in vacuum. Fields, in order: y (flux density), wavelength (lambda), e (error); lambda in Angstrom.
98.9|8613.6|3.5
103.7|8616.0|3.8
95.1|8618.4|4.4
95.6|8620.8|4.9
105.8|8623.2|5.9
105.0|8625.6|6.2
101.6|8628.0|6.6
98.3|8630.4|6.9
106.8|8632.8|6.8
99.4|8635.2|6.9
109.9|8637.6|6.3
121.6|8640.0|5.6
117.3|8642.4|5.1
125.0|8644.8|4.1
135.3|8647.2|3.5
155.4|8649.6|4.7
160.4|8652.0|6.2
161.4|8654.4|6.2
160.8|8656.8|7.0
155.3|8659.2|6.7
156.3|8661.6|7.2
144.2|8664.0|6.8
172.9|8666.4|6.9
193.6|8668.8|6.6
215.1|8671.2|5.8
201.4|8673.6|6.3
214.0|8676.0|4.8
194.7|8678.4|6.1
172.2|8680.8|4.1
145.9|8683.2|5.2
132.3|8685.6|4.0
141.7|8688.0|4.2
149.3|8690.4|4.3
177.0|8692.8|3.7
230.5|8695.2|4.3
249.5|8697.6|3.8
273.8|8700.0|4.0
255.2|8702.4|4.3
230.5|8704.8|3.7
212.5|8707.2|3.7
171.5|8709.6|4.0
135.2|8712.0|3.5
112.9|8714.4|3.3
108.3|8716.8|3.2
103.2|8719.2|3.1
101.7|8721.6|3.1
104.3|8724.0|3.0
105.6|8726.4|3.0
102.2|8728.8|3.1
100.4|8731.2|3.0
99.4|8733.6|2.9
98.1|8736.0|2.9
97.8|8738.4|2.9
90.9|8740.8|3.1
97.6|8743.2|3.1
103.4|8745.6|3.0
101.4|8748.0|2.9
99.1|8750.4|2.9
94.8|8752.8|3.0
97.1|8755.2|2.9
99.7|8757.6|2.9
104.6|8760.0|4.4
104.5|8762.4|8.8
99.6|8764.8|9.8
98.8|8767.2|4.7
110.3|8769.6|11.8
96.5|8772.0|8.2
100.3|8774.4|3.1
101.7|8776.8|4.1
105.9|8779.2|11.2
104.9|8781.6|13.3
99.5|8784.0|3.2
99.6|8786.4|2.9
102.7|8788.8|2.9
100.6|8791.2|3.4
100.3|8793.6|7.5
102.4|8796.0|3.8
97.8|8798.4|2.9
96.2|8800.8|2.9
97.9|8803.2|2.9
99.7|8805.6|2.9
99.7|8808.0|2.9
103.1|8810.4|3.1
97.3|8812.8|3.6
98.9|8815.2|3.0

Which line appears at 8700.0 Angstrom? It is [N II] 6583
